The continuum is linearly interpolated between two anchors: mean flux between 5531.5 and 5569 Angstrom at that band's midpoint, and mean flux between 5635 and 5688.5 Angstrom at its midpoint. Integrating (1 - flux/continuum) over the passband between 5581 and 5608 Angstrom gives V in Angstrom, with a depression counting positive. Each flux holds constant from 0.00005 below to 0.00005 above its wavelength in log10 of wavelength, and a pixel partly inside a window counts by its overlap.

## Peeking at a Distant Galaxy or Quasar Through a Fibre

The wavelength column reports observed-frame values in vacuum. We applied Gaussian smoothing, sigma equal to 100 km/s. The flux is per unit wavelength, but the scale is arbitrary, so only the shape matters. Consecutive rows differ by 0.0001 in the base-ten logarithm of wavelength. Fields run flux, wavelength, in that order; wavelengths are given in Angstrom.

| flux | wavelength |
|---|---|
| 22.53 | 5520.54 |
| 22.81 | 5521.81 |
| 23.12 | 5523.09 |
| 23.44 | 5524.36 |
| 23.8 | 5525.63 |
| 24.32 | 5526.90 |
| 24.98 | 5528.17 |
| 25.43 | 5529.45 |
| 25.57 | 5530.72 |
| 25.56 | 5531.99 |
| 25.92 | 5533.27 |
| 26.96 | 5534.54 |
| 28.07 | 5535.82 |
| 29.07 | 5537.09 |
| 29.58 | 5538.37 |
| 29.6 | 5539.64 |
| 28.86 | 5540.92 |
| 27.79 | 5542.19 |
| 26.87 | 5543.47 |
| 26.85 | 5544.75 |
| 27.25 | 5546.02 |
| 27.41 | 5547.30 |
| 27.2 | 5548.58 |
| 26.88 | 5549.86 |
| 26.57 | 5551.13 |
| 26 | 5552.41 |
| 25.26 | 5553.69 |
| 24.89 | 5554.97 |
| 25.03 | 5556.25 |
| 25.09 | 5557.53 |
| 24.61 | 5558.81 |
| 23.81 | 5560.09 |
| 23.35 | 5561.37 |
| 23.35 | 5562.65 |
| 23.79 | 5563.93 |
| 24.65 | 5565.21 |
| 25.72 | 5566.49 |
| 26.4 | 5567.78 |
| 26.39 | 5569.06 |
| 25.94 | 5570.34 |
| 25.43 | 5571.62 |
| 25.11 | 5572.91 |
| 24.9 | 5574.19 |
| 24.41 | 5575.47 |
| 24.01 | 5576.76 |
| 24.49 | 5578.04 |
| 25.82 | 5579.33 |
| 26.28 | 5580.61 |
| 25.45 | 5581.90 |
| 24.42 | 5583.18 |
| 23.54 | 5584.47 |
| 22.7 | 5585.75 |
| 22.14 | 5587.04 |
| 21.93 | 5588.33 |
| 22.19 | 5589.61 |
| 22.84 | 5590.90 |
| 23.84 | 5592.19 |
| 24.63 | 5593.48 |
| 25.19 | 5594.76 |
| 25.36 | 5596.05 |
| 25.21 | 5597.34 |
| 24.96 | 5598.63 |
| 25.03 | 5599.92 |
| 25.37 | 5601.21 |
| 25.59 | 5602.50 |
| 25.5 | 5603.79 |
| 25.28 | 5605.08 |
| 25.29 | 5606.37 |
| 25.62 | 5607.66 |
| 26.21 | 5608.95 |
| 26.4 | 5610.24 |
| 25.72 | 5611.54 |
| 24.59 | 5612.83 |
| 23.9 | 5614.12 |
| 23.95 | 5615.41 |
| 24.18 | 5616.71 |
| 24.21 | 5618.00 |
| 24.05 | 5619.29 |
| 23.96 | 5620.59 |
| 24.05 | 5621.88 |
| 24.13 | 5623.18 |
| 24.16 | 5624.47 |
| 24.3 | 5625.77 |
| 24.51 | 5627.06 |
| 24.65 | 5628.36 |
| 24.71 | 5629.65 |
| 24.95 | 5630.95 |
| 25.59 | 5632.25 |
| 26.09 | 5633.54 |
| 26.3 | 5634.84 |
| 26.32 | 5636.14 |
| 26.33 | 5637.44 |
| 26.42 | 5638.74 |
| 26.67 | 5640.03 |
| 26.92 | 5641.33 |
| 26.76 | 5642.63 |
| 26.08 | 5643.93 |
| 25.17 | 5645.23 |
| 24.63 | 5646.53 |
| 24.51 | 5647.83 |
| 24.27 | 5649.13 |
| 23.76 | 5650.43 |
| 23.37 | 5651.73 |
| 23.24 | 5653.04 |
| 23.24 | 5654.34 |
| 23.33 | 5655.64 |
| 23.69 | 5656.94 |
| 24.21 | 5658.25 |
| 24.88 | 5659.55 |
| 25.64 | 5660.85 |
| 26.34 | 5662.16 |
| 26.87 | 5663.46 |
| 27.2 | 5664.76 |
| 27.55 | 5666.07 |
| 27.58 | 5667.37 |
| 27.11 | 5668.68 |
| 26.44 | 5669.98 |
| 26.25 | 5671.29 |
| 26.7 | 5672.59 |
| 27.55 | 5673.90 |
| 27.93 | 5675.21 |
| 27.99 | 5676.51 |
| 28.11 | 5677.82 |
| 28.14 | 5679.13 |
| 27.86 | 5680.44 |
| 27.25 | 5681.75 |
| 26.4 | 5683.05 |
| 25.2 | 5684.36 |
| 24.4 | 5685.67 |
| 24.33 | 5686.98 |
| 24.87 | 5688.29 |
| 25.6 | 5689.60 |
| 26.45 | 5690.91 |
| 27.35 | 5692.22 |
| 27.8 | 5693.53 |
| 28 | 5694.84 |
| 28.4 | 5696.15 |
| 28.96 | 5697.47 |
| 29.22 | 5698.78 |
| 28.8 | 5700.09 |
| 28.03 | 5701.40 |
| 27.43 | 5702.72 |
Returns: 1.8 Angstrom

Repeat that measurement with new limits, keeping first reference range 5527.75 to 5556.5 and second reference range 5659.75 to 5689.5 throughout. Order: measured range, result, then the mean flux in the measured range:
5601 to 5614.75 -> 0.7 Angstrom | 25.4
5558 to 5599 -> 3.6 Angstrom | 24.5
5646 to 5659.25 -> 1.4 Angstrom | 23.8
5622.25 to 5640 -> 1.0 Angstrom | 25.3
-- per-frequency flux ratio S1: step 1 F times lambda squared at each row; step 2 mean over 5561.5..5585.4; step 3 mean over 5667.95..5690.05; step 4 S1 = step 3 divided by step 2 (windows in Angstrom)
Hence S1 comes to 1.11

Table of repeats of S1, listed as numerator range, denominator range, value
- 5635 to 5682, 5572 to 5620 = 1.08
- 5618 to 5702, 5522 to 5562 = 1.04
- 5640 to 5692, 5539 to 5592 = 1.06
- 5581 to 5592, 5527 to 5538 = 0.90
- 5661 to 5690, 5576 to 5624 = 1.12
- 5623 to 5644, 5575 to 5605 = 1.07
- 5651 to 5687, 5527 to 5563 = 1.03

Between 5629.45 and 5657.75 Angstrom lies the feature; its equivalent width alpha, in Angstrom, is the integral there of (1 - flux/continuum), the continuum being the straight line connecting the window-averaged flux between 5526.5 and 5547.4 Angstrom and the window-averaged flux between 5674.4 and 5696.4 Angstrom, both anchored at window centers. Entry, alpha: 1.9 Angstrom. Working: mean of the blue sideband 27.1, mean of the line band 25.1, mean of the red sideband 26.8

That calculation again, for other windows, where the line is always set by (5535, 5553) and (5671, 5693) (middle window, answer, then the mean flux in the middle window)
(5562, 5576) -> 1.2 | 25.1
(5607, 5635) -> 2.4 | 24.8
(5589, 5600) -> 1.2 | 24.3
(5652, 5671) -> 0.9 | 25.5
